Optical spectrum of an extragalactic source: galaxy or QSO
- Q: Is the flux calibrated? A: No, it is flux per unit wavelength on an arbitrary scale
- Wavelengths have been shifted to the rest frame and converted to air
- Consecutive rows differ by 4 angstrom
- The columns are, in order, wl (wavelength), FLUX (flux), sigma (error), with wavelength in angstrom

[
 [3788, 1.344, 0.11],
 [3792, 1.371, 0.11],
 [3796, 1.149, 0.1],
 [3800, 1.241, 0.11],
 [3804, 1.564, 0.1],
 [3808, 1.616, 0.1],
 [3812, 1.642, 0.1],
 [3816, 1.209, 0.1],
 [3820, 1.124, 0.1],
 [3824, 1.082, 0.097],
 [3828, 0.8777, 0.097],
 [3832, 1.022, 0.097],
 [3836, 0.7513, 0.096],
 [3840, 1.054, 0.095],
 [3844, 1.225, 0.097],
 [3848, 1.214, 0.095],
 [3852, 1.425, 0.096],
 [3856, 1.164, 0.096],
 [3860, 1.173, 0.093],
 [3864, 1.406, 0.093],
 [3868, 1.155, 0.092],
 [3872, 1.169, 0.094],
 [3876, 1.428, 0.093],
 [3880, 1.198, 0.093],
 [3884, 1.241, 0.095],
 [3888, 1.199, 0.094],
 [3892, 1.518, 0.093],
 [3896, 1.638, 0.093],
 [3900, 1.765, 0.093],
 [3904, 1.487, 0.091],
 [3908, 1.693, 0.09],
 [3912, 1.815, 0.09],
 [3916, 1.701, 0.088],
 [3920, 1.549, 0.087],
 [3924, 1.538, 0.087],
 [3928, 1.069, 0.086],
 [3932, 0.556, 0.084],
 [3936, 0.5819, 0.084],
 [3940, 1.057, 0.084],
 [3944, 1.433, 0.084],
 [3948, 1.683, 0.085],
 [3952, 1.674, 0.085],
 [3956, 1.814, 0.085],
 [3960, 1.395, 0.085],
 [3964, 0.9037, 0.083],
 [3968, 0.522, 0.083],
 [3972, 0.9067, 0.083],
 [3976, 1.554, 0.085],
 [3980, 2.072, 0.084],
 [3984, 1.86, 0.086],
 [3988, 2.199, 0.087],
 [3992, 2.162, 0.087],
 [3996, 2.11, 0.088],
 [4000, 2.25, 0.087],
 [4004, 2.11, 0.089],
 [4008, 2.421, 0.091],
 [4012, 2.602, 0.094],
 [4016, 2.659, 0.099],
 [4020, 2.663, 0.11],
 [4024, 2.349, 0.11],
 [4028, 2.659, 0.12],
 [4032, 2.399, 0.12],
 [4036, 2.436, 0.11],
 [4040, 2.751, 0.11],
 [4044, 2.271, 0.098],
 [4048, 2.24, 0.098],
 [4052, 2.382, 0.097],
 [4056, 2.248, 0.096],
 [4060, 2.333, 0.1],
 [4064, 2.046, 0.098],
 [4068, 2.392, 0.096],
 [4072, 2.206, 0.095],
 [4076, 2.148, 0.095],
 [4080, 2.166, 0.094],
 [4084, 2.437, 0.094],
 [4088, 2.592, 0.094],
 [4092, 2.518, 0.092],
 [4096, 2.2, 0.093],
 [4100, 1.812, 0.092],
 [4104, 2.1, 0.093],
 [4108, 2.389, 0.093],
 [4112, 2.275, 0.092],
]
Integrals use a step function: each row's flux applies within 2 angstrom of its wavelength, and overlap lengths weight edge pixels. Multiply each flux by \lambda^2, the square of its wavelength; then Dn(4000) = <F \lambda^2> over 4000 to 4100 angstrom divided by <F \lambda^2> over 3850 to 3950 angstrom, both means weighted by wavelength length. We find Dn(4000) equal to 1.90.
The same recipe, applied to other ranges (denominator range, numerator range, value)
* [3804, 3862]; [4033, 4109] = 2.17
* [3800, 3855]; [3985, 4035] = 2.14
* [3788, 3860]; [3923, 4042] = 1.62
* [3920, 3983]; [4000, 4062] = 1.99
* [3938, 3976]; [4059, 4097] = 1.91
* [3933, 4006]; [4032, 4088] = 1.56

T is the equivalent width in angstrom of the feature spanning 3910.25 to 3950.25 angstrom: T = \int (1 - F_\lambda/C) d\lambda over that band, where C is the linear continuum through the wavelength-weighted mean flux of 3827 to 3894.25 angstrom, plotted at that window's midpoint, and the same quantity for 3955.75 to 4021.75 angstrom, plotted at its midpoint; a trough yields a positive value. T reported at 6.8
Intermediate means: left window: 1.2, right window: 1.89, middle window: 1.3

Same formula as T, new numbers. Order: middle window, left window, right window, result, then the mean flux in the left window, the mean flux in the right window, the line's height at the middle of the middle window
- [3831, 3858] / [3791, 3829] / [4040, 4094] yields 5.8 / 1.3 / 2.32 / 1.43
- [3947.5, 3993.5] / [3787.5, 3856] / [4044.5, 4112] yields 7.1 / 1.23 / 2.26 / 1.83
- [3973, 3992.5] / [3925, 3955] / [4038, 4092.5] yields -3.9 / 1.19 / 2.33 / 1.58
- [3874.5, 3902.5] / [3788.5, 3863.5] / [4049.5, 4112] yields 1.0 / 1.22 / 2.26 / 1.48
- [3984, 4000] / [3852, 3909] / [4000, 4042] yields 0.9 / 1.37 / 2.49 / 2.26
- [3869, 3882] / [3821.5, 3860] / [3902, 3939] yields -0.7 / 1.1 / 1.32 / 1.2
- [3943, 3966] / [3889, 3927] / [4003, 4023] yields 5.9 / 1.61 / 2.5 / 2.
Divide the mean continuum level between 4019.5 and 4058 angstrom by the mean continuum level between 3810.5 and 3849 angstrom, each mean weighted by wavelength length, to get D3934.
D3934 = 2.19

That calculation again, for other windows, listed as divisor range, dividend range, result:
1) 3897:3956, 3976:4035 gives 1.62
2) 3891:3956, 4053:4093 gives 1.61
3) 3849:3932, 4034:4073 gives 1.67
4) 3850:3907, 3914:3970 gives 0.92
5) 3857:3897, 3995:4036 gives 1.87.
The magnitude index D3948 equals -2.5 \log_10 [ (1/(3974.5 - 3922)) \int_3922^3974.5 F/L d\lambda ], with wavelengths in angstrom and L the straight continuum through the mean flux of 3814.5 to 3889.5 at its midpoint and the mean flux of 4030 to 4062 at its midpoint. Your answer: 0.45 mag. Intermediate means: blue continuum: 1.16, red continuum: 2.38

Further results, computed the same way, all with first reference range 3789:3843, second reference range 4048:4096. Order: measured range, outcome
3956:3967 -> 0.45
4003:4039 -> -0.19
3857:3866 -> 0.11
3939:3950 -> 0.23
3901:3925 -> -0.01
